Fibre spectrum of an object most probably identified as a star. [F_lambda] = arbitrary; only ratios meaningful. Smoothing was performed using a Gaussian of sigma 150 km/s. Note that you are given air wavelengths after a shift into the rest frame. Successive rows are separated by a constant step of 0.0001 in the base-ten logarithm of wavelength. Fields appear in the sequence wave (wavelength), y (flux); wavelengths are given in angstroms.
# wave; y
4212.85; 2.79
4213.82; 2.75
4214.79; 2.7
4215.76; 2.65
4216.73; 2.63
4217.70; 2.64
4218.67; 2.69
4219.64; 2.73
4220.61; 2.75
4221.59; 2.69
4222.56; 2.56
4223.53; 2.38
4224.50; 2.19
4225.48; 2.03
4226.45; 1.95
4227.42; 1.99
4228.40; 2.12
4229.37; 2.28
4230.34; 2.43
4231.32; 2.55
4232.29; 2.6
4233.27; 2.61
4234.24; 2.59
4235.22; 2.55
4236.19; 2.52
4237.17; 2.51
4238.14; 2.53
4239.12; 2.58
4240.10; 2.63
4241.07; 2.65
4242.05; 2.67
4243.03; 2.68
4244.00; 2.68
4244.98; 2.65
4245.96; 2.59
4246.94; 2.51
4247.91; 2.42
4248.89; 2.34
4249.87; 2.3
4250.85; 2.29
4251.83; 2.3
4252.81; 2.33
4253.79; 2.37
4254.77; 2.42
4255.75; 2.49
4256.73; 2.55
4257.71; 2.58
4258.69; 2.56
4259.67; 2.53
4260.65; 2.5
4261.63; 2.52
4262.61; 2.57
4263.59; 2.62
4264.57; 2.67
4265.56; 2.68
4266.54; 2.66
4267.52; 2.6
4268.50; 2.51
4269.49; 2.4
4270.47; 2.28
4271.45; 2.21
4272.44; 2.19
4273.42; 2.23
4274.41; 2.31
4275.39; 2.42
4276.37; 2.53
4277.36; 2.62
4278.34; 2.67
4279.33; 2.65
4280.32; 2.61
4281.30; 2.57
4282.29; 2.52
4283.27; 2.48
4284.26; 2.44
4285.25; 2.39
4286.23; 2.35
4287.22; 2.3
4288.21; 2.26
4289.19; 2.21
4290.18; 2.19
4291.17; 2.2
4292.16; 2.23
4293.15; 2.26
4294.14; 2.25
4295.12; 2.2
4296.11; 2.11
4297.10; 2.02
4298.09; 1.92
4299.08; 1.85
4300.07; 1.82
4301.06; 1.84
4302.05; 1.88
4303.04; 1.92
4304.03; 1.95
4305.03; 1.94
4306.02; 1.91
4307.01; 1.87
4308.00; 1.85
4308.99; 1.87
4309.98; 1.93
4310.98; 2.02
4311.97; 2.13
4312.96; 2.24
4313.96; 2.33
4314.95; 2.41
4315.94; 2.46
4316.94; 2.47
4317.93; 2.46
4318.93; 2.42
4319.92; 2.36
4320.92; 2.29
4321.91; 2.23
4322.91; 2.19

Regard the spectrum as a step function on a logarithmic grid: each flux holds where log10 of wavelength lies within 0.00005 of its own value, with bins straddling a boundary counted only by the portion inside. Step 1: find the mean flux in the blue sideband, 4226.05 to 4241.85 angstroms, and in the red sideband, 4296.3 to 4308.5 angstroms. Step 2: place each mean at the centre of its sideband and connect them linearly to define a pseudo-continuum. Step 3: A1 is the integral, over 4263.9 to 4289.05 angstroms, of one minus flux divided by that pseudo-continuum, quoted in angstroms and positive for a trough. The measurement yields -4.2 angstroms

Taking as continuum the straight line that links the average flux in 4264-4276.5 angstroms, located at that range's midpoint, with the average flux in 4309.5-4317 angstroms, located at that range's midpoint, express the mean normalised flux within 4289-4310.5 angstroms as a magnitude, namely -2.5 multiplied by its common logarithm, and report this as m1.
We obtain 0.15 mag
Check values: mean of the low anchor 2.44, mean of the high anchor 2.23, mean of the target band 2.01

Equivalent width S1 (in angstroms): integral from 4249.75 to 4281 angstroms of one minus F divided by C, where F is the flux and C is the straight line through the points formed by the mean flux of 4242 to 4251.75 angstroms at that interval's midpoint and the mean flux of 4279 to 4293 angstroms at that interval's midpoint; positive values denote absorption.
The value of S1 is -0.5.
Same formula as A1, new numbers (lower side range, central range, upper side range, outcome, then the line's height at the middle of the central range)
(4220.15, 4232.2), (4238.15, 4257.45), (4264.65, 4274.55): -1.0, 2.38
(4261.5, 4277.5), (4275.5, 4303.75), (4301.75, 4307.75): -1.4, 2.15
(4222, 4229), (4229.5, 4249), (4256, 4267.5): -1.9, 2.34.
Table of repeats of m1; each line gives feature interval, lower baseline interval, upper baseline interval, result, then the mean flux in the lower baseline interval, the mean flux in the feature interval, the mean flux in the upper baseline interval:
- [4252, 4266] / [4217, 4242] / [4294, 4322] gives -0.085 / 2.47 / 2.52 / 2.1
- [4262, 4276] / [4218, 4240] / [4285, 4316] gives -0.095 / 2.45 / 2.46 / 2.09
